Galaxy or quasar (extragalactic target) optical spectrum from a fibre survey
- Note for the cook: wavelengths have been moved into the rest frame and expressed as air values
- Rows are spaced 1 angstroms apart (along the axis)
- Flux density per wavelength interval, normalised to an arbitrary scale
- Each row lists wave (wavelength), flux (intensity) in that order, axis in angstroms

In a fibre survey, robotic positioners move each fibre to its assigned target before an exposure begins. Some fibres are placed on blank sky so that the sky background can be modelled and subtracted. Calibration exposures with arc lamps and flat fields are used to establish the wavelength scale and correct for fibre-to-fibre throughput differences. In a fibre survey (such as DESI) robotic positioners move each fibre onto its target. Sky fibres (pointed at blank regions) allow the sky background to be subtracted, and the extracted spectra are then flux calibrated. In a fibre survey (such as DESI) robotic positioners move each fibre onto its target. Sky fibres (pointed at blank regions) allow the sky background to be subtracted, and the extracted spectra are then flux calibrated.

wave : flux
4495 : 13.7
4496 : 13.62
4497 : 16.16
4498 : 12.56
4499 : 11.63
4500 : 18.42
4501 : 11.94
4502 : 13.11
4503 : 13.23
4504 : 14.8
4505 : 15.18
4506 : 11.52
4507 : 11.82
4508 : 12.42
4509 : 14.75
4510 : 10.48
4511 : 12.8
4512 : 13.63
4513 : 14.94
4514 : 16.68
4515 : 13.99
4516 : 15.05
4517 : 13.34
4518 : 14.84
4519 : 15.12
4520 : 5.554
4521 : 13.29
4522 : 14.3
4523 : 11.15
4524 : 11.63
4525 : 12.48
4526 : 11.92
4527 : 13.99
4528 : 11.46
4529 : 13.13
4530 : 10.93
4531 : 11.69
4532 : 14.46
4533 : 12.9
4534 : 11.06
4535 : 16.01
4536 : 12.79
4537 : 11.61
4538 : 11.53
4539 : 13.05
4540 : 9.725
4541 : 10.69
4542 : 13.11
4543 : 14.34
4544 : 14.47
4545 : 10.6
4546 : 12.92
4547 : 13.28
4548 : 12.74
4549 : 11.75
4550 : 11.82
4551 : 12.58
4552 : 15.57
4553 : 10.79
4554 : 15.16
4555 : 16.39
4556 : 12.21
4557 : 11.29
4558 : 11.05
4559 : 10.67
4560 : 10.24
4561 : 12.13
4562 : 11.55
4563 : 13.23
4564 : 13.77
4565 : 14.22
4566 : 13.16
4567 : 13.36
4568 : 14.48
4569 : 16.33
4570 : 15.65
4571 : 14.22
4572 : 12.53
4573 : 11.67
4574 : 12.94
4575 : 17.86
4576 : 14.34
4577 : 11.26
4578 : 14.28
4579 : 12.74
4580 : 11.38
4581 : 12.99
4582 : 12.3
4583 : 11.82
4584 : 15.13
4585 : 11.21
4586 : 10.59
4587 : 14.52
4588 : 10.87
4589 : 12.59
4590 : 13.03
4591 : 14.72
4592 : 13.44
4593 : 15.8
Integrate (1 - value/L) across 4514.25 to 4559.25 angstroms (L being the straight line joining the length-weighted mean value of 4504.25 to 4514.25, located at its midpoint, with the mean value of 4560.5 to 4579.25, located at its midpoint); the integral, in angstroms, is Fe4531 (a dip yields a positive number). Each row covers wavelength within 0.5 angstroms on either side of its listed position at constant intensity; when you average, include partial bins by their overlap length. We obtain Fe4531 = 2.8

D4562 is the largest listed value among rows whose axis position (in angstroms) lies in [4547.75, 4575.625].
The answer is 17.86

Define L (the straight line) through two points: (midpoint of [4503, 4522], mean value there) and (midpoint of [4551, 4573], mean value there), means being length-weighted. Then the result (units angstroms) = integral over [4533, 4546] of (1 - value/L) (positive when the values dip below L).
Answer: 0.8 angstroms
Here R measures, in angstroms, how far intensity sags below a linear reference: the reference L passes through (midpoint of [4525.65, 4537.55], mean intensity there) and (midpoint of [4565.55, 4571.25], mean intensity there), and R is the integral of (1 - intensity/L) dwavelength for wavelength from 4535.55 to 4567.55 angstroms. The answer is 2.63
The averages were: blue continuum 12.7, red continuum 14.6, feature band 12.6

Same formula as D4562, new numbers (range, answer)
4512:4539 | 16.68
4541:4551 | 14.47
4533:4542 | 16.01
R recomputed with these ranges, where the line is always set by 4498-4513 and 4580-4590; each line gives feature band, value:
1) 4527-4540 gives 0.49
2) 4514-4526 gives 0.20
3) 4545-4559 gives 0.06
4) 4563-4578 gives -1.65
